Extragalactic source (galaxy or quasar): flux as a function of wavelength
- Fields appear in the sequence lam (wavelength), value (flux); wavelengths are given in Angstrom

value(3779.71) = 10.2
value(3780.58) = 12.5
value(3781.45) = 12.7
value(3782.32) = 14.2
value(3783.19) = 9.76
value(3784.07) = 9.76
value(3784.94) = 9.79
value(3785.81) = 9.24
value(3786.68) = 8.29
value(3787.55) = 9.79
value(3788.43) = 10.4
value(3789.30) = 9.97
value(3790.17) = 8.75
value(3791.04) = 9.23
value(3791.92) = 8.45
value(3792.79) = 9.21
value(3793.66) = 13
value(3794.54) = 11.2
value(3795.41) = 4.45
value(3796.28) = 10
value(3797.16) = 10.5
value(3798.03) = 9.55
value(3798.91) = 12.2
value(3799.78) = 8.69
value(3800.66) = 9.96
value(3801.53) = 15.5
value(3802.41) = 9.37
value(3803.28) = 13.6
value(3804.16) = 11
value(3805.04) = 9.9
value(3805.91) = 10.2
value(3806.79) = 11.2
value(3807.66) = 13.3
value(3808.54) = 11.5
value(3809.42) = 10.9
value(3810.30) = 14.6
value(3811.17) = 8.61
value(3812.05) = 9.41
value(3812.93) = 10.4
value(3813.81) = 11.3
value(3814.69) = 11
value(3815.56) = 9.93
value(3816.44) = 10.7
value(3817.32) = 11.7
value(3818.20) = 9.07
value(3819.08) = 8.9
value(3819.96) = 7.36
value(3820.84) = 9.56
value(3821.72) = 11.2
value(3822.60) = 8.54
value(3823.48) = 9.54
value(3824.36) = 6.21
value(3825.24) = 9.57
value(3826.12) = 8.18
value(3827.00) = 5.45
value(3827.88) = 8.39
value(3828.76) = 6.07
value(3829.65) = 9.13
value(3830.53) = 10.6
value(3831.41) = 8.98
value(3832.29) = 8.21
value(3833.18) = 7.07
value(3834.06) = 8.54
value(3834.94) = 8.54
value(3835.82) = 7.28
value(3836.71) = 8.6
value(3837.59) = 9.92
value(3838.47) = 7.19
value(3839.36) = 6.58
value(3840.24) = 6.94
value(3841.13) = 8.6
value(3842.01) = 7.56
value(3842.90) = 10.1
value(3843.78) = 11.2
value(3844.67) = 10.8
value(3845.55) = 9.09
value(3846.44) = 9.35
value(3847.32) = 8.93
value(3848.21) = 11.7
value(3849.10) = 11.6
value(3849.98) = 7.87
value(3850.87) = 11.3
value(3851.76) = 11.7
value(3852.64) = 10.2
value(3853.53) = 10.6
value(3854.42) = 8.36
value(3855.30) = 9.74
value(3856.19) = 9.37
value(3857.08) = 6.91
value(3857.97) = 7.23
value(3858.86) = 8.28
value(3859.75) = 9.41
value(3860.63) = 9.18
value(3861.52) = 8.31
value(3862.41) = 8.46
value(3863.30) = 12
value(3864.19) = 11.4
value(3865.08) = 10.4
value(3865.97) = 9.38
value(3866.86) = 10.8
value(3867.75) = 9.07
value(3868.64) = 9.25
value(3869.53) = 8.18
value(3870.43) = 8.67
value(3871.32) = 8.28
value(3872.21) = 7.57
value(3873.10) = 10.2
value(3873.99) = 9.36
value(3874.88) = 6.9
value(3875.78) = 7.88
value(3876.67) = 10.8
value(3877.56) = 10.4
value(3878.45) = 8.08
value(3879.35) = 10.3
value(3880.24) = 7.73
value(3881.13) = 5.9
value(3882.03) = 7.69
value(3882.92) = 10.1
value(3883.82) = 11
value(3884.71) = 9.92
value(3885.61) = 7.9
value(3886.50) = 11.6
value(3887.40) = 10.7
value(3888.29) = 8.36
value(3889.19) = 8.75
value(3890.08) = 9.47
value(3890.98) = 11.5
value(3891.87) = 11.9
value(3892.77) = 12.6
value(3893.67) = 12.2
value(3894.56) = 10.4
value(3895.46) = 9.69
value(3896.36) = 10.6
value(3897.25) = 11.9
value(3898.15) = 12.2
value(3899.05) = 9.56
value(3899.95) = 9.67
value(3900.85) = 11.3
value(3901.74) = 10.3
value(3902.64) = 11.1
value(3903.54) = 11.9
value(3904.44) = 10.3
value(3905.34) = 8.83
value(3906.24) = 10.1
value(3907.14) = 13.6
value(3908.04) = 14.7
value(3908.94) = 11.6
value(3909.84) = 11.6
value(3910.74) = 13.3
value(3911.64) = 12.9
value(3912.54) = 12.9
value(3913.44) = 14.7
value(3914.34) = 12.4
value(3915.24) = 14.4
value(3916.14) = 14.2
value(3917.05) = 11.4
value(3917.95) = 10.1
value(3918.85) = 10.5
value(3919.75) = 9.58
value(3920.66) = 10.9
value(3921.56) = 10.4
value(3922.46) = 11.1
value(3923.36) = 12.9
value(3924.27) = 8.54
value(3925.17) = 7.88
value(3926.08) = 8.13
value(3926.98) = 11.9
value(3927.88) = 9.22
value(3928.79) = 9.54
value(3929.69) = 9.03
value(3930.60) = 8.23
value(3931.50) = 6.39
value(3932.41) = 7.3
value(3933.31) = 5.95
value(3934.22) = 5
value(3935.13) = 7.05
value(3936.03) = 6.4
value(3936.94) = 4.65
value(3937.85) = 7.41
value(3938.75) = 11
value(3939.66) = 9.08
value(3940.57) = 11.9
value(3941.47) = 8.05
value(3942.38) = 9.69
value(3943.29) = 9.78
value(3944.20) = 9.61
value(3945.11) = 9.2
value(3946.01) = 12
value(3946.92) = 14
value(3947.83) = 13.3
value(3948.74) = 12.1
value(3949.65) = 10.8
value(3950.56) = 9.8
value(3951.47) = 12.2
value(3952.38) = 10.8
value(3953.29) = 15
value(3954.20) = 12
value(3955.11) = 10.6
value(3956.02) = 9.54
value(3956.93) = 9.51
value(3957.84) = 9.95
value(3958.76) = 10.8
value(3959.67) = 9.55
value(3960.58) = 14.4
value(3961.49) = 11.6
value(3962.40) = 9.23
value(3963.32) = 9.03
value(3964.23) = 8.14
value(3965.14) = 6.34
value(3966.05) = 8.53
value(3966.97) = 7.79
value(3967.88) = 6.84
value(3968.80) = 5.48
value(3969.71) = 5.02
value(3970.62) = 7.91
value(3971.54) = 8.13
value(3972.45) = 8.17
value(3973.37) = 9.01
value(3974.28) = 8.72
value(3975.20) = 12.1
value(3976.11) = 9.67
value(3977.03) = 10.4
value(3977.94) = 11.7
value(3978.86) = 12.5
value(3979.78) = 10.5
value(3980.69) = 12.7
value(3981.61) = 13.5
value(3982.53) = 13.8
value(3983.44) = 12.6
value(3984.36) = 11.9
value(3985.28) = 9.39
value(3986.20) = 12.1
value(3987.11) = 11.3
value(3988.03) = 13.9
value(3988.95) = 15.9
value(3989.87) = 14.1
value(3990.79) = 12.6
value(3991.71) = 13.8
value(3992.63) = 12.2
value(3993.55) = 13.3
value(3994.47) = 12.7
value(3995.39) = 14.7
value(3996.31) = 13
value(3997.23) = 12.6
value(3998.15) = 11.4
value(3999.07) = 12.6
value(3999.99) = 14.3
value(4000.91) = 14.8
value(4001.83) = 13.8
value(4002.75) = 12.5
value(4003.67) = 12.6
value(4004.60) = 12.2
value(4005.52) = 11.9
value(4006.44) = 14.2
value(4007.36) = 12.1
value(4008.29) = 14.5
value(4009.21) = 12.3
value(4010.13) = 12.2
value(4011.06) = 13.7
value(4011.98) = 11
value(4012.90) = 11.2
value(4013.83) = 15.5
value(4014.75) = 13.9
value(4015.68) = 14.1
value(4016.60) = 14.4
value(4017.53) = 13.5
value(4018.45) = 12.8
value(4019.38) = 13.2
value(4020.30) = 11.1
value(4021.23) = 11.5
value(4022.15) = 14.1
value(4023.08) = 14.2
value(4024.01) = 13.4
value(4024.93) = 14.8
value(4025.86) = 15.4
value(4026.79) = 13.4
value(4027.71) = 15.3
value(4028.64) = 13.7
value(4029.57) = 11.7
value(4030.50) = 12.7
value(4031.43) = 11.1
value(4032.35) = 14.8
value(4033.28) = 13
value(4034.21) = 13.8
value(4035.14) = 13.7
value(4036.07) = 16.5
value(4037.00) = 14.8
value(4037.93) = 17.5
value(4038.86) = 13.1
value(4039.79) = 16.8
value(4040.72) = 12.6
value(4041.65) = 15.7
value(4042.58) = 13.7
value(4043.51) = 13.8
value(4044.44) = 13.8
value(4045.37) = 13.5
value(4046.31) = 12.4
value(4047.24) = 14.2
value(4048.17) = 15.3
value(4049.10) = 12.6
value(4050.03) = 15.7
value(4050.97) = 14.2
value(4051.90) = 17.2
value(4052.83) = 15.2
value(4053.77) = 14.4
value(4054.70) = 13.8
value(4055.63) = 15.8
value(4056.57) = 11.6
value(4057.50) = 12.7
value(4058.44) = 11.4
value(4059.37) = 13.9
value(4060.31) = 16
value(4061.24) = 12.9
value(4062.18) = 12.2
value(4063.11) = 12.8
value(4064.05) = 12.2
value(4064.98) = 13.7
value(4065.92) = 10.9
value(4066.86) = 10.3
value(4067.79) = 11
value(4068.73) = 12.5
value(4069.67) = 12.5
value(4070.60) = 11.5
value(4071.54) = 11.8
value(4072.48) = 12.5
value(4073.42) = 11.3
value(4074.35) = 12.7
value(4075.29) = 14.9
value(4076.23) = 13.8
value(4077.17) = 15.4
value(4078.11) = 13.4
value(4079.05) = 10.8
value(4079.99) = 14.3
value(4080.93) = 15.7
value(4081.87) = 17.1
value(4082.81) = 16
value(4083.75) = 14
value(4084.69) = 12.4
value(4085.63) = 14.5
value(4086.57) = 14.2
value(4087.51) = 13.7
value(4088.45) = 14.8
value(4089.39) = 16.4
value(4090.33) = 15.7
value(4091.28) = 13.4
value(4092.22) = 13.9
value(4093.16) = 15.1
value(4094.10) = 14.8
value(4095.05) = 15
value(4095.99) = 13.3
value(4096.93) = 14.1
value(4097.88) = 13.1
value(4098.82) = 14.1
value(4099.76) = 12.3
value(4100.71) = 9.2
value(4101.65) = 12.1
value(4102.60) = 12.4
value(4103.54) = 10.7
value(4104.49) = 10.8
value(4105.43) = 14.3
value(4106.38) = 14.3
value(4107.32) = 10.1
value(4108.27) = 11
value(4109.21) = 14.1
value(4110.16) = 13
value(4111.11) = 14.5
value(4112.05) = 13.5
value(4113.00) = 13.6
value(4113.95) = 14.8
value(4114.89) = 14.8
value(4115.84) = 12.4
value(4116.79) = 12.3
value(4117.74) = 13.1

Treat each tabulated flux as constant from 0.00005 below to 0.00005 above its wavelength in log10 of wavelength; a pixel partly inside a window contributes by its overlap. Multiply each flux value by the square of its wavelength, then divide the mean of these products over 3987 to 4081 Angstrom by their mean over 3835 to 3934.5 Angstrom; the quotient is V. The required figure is 1.46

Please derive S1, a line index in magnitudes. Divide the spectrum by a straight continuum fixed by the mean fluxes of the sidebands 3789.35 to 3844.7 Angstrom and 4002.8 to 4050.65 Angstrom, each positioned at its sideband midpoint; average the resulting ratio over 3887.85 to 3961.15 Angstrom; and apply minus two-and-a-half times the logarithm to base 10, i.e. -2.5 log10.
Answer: 0.11 mag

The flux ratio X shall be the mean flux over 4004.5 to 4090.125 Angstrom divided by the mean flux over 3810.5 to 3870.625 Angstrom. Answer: 1.48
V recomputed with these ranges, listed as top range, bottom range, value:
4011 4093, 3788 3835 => 1.58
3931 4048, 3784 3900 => 1.32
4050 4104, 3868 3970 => 1.46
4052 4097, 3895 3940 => 1.44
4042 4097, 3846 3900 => 1.57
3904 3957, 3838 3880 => 1.17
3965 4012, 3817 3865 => 1.39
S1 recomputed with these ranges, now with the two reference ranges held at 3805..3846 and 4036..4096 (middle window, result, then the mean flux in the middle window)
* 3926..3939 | 0.41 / 7.76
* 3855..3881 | 0.12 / 9.05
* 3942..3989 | 0.14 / 10.5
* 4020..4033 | -0.02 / 13.4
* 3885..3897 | 0.01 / 10.5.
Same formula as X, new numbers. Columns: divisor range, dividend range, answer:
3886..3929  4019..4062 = 1.25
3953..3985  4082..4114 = 1.35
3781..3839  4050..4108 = 1.37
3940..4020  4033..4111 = 1.18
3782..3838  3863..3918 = 1.08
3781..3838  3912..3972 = 1.00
